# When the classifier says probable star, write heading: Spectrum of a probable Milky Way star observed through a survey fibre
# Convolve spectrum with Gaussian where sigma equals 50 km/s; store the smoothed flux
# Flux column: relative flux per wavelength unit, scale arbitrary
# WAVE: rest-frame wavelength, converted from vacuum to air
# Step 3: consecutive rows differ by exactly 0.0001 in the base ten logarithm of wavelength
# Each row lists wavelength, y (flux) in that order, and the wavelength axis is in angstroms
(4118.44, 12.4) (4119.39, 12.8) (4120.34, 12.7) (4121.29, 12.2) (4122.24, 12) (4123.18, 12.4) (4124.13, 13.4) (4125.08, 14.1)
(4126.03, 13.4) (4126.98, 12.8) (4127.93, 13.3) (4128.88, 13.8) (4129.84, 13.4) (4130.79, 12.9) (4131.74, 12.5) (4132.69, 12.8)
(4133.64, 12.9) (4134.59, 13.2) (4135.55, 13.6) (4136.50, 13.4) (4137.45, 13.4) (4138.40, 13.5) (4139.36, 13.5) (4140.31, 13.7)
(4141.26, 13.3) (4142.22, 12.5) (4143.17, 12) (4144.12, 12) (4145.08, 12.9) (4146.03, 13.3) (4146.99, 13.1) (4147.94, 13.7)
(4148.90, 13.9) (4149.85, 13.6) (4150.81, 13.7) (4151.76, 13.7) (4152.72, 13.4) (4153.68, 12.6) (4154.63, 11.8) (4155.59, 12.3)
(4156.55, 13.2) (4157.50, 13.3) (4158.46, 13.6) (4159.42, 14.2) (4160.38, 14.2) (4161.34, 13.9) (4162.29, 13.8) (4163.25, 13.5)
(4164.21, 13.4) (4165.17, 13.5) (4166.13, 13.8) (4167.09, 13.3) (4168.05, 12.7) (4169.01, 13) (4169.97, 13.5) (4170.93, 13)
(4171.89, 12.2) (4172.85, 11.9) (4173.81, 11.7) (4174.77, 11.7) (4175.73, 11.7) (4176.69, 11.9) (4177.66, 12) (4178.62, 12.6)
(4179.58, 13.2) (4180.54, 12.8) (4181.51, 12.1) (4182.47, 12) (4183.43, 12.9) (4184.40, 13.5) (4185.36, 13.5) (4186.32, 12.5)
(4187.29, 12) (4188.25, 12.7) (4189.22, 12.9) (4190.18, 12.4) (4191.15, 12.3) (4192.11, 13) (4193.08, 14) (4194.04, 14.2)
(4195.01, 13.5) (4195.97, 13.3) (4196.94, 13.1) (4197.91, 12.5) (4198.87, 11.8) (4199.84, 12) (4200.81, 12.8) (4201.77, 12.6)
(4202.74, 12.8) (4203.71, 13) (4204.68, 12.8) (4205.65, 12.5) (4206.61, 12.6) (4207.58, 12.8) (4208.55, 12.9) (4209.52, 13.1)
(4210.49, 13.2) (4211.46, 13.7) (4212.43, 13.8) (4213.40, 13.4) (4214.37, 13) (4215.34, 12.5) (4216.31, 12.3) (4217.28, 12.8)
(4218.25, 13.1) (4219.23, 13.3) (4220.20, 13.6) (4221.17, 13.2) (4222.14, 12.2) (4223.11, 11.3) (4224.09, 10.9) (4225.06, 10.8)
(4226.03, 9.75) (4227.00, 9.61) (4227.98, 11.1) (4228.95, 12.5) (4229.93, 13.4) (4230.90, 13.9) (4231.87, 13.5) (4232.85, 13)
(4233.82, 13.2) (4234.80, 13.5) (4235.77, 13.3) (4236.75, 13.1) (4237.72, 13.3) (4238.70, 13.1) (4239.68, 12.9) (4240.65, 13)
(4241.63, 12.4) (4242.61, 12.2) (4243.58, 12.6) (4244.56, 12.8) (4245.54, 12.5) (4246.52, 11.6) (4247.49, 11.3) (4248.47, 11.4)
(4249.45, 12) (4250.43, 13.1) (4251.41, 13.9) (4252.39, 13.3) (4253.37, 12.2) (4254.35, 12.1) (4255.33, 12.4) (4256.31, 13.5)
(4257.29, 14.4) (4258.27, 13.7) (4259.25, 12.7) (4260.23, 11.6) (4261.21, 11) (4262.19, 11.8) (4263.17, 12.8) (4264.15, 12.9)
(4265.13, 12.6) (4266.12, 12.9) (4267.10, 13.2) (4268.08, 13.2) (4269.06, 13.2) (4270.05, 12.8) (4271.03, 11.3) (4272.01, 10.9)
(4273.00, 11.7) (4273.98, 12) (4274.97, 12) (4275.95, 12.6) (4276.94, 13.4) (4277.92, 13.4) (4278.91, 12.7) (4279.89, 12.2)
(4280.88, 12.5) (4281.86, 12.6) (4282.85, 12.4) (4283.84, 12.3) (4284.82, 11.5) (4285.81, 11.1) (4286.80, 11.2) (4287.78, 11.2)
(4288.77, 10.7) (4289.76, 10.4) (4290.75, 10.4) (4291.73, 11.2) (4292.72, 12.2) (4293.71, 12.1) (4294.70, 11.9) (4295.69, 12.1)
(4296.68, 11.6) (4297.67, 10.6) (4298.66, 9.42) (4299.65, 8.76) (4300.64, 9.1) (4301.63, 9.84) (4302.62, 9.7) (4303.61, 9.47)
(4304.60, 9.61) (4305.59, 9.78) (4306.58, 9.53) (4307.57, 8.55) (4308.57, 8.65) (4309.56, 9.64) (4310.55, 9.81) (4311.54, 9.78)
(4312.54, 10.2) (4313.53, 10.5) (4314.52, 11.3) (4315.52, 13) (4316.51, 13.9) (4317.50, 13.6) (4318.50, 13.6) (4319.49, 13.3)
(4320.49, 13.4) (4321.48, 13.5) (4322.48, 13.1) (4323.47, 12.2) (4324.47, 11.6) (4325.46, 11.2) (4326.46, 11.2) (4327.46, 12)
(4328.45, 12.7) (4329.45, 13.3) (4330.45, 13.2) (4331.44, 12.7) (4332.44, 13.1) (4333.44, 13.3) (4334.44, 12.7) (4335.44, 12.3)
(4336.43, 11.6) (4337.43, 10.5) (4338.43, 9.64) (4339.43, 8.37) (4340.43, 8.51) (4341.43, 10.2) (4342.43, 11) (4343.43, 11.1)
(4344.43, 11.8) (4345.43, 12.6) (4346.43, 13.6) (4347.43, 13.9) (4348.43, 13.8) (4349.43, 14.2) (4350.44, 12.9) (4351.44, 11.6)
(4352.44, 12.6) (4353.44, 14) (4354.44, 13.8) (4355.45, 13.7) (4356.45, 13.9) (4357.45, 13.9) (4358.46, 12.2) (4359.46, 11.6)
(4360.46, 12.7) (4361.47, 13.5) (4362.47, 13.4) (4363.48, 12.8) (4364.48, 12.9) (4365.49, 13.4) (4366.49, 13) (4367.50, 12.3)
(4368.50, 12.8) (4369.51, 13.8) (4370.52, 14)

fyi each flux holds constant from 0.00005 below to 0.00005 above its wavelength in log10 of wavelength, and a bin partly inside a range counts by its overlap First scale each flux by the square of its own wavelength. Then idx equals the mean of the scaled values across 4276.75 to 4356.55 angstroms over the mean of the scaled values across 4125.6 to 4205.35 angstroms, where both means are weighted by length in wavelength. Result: 0.97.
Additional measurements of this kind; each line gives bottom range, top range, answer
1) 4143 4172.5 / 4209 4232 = 0.97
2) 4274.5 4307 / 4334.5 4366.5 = 1.13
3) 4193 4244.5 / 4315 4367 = 1.04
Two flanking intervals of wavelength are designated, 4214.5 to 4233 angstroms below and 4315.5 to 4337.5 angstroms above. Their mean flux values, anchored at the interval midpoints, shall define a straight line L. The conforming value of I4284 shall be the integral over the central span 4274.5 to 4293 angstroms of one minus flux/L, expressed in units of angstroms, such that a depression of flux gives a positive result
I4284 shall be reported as 0.91 angstroms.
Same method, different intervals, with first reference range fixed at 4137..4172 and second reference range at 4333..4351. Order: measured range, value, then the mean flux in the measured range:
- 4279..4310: 3.60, 10.7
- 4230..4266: -0.67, 12.7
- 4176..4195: 0.35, 12.8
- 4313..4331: -0.99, 12.6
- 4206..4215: -0.24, 13.2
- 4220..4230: 0.91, 11.5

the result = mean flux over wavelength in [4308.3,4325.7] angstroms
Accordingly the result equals 11.9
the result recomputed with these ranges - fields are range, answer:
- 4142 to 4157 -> 13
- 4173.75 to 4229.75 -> 12.6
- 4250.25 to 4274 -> 12.6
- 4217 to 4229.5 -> 11.8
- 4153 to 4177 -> 13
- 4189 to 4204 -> 12.9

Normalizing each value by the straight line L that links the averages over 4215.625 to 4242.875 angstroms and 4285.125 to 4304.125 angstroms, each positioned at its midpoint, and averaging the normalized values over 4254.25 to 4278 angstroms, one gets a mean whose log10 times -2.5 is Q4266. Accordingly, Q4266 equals -0.097 mag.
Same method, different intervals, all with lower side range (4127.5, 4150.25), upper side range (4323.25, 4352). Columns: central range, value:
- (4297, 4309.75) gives 0.27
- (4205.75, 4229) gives 0.03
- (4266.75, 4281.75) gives -0.01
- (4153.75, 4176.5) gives 0.00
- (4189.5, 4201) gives -0.01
